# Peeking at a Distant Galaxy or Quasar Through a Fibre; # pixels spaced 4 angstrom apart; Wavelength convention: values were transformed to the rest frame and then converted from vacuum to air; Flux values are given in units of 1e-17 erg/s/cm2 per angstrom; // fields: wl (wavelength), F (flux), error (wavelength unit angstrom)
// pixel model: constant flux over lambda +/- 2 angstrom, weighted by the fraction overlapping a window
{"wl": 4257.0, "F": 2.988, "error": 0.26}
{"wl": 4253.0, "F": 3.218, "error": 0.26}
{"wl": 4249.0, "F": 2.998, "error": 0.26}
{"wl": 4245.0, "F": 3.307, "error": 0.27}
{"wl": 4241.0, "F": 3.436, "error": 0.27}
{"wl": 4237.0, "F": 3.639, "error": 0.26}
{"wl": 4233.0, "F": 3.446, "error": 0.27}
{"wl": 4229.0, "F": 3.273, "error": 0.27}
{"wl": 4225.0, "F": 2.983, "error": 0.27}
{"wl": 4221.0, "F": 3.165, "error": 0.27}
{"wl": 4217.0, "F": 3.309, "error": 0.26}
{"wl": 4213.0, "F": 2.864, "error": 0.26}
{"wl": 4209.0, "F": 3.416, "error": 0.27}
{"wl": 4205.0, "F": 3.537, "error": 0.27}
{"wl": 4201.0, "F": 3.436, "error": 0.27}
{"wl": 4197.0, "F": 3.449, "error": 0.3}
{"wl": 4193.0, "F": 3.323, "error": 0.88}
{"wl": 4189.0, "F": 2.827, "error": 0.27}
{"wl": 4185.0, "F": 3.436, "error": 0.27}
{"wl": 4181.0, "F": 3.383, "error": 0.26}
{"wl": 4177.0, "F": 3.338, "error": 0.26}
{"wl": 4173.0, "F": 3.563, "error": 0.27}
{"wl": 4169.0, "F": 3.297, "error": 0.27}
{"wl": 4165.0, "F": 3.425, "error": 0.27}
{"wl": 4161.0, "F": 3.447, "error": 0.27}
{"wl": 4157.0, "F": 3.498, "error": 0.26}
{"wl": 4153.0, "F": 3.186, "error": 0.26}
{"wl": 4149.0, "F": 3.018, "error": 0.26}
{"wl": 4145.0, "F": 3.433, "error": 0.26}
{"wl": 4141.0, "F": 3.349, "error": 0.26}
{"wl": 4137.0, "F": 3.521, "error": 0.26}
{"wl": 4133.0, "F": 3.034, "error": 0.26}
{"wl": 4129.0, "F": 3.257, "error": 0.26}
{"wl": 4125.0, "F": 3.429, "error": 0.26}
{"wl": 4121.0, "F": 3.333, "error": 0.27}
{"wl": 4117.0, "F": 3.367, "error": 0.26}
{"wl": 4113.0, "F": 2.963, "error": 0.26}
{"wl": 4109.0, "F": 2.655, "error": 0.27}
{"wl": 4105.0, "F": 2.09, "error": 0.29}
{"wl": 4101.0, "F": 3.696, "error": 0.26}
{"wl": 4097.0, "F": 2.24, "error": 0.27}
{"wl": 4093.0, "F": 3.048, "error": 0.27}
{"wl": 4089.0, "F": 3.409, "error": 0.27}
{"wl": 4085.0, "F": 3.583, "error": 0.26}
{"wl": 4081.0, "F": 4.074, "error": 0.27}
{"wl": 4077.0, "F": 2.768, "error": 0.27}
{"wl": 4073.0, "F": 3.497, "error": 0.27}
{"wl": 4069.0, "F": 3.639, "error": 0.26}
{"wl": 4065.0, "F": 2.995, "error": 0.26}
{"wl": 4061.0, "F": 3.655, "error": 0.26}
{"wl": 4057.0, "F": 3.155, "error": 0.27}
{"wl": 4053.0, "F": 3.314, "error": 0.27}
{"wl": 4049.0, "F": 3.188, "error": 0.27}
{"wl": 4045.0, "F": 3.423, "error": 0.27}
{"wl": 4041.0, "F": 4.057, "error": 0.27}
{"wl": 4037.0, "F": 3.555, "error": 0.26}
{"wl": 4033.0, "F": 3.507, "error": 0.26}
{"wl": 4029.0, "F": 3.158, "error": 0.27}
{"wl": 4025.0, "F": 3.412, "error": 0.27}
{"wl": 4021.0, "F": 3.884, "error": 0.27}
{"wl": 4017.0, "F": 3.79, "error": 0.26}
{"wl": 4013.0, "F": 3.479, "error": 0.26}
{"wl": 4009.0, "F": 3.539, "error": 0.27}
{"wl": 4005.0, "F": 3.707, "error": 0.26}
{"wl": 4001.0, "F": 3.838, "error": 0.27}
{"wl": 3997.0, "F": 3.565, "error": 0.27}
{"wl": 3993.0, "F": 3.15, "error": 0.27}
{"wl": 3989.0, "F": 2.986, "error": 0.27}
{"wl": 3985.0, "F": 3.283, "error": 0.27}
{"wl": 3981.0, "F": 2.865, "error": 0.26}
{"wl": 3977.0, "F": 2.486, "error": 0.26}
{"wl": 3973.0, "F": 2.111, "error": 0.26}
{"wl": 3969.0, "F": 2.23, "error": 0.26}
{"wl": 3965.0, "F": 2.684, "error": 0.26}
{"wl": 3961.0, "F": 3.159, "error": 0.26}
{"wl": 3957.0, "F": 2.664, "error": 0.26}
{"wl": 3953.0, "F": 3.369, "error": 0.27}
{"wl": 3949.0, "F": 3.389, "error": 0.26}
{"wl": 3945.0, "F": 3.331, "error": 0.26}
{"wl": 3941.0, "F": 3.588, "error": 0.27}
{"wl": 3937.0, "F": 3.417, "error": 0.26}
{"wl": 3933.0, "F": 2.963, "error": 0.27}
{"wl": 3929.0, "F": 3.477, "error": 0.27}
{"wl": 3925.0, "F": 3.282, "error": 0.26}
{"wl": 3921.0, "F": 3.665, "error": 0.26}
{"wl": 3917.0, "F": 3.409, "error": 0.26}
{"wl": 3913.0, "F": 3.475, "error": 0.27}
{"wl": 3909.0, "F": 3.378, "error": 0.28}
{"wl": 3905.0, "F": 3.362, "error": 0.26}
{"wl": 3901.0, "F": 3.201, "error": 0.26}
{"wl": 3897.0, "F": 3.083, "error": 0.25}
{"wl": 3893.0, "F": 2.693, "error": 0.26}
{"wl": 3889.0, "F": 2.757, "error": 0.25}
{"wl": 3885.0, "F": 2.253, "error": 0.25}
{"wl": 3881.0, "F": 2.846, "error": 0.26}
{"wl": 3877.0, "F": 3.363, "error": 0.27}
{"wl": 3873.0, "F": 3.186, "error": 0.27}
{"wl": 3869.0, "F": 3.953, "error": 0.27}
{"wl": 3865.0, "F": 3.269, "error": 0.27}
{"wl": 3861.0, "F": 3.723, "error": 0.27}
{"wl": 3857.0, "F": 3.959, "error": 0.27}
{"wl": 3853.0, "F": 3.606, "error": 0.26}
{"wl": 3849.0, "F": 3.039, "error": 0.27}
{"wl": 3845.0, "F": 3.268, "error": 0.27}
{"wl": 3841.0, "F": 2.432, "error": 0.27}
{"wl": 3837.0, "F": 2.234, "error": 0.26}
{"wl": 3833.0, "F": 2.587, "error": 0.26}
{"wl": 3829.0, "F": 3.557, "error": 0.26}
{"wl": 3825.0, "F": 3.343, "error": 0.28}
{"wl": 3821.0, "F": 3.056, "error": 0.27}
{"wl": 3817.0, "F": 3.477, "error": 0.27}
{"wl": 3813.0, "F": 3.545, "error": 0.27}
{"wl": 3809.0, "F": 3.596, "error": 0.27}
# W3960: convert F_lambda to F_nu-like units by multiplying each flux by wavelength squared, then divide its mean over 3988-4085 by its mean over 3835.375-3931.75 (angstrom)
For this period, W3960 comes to 1.2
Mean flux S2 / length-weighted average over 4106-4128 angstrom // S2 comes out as 3.11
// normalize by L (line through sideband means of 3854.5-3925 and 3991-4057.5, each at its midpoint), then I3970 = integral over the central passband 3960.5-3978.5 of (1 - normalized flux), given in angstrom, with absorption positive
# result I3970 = 4.9 angstrom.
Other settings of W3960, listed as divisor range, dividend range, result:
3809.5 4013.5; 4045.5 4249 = 1.16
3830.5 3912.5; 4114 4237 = 1.24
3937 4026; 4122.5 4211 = 1.14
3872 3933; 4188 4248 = 1.22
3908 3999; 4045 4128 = 1.10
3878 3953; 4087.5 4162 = 1.09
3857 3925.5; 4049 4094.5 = 1.14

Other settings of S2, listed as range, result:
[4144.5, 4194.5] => 3.32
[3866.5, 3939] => 3.21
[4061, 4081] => 3.35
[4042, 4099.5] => 3.3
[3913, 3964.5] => 3.3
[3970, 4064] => 3.34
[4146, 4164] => 3.3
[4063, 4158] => 3.21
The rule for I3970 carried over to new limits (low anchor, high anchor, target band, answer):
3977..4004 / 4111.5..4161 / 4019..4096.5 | -3.6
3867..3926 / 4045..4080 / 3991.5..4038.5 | -4.0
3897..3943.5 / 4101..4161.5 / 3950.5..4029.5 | 3.3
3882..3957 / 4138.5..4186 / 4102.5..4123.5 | 2.6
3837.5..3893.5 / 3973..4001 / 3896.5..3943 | -3.9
